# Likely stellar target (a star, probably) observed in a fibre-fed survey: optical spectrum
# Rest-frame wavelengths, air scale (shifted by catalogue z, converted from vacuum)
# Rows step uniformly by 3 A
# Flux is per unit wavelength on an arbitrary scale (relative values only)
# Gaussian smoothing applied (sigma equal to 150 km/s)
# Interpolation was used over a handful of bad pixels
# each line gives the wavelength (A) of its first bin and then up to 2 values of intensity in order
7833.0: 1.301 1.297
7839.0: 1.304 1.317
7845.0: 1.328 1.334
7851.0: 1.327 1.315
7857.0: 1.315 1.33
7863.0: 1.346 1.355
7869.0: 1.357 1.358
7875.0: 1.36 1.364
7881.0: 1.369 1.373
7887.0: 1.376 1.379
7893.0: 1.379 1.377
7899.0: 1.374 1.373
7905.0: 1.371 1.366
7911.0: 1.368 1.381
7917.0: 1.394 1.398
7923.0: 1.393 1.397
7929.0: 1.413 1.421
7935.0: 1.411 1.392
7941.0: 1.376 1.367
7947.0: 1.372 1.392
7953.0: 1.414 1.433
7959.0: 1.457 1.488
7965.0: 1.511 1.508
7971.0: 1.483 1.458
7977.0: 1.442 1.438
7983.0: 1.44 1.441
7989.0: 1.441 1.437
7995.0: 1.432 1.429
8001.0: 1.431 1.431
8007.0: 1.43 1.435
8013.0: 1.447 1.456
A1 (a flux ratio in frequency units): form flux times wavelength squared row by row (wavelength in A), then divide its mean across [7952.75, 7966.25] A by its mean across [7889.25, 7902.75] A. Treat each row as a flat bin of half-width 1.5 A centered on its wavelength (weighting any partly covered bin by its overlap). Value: 1.08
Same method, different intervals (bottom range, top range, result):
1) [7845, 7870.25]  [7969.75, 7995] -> 1.12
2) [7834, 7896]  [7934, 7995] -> 1.09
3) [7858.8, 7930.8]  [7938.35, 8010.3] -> 1.07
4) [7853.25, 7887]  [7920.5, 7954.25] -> 1.05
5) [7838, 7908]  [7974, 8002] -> 1.09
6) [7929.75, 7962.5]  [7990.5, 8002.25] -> 1.03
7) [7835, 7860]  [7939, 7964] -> 1.10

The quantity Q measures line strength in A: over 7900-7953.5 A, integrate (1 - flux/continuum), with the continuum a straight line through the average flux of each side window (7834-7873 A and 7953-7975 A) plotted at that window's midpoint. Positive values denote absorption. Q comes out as 1.35 A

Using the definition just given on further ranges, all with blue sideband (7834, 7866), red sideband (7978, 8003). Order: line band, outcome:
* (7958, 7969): -0.6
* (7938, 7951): 0.2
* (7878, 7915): -0.4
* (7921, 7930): -0.1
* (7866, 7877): -0.1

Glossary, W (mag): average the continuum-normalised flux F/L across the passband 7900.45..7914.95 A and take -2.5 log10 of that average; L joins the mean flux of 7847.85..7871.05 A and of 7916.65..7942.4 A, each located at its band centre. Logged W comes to 0.01 mag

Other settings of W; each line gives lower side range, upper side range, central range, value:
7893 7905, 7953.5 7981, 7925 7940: 0.011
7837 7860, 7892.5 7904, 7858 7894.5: -0.009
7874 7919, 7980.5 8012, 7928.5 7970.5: -0.016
